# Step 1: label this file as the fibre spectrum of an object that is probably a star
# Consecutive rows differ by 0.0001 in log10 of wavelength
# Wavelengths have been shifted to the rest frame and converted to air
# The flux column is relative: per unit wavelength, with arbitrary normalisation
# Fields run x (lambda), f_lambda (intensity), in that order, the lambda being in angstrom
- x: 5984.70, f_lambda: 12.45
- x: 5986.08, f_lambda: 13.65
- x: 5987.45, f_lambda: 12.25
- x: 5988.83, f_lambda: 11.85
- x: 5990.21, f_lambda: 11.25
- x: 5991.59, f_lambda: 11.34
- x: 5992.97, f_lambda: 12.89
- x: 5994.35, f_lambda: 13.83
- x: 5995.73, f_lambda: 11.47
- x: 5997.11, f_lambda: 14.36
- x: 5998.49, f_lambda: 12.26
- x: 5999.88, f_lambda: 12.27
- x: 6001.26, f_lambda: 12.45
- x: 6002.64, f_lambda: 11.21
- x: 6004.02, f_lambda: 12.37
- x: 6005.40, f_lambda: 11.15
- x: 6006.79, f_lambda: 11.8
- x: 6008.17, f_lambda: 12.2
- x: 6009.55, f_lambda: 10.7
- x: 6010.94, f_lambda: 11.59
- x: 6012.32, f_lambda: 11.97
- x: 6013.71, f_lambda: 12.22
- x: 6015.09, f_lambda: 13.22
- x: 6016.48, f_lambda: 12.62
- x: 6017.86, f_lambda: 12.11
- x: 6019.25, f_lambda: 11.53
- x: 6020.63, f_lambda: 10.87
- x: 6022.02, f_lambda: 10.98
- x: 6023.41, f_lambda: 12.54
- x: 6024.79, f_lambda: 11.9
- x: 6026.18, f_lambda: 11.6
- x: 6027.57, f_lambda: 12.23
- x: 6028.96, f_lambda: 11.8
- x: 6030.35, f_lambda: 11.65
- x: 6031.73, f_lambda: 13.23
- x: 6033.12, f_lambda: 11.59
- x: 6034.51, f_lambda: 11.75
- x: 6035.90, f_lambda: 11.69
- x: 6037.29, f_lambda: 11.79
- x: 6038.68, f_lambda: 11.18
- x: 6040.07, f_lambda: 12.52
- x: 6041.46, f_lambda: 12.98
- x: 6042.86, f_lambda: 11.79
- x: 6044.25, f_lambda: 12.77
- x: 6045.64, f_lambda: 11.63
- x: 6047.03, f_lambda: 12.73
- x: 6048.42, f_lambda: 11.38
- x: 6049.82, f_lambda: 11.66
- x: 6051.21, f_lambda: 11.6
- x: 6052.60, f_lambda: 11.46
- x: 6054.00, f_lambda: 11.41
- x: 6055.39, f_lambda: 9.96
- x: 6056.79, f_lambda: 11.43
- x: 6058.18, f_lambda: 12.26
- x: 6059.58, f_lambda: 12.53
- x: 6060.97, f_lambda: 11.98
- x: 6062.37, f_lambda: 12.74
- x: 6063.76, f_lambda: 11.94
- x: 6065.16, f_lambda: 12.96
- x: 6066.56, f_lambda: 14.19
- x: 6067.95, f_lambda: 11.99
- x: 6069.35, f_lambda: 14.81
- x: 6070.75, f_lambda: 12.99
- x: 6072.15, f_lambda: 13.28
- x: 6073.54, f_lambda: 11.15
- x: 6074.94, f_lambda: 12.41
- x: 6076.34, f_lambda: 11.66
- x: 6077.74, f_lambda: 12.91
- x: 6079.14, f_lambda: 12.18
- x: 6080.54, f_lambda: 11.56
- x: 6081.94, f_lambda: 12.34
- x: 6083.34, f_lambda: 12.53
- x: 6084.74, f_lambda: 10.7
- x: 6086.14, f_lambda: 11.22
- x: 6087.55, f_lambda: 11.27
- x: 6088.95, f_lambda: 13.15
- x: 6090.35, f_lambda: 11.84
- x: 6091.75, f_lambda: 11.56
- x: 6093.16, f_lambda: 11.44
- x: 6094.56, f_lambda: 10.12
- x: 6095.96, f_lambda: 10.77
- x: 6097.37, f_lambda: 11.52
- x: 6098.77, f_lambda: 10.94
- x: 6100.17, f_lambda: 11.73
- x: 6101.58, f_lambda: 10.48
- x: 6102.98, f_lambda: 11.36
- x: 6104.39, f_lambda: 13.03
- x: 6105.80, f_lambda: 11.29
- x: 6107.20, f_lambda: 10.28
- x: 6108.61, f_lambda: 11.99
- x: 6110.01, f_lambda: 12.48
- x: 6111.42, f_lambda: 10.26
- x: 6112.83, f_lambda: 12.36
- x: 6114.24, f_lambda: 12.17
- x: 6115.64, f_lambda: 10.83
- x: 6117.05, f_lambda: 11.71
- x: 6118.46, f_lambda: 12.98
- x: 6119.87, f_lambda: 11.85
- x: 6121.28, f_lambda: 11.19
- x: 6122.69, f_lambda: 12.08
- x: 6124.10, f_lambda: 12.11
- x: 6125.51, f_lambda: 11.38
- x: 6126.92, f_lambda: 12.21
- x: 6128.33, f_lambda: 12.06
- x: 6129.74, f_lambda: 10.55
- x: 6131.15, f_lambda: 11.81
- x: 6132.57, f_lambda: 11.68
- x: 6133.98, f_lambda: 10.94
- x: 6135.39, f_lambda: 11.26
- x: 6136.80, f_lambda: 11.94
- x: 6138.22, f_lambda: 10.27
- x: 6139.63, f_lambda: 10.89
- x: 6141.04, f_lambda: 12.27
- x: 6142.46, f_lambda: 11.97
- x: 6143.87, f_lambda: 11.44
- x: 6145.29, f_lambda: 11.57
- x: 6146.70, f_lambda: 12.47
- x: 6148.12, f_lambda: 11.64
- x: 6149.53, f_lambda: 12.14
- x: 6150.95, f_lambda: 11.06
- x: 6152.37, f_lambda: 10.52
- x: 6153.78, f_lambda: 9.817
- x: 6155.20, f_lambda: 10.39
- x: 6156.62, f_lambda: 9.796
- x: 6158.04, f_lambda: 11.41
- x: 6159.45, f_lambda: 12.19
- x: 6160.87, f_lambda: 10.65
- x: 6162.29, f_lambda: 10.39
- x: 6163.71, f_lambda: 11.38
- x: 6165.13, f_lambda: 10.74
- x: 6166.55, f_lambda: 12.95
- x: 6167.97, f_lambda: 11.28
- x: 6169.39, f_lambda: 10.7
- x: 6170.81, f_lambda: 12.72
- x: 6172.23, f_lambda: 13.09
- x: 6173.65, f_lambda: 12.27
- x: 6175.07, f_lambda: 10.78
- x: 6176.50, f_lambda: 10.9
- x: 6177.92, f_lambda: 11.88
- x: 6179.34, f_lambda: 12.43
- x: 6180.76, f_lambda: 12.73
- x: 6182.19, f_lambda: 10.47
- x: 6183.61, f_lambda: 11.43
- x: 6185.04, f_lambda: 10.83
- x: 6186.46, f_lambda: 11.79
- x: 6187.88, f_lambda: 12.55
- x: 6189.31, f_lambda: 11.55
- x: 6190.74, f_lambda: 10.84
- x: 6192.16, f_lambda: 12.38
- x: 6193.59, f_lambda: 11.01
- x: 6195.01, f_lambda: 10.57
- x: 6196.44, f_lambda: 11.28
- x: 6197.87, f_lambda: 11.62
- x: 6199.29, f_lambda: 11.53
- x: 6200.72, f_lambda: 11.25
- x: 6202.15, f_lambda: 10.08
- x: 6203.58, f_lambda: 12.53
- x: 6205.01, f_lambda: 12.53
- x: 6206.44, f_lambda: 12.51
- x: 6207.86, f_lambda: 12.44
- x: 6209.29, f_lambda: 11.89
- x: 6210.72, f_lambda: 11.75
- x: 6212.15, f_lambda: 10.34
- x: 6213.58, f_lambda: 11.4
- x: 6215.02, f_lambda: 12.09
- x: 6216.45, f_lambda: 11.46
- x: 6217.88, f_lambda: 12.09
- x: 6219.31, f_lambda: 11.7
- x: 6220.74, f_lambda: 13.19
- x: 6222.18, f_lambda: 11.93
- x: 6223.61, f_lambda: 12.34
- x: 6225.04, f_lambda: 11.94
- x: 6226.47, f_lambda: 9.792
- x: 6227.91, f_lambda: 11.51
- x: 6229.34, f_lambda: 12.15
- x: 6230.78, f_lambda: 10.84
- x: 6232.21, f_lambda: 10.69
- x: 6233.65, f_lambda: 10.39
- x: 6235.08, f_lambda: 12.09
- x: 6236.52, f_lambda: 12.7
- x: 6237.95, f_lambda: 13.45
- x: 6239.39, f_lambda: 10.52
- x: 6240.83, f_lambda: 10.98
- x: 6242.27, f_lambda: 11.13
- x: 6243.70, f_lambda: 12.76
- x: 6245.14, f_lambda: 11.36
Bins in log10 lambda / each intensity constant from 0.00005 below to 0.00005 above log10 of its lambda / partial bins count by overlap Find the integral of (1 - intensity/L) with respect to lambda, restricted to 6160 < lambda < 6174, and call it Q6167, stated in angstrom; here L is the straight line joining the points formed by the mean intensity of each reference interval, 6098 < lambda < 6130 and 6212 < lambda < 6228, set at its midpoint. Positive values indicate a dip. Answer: 0.1 angstrom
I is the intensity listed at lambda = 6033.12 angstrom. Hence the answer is 11.59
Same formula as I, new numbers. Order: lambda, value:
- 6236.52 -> 12.7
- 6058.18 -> 12.26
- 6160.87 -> 10.65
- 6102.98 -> 11.36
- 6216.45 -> 11.46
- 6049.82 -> 11.66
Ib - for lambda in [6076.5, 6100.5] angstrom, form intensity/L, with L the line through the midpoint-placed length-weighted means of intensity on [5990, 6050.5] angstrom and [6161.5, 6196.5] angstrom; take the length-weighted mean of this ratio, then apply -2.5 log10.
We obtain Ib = 0.02 mag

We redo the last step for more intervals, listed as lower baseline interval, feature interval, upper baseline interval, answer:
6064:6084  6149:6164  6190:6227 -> 0.11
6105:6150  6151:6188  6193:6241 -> 0.02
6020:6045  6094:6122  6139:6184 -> 0.02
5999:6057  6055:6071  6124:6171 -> -0.07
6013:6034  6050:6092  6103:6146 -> -0.03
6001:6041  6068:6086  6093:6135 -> -0.06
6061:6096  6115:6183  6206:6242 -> 0.04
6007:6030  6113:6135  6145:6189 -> -0.01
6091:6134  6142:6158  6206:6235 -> 0.04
